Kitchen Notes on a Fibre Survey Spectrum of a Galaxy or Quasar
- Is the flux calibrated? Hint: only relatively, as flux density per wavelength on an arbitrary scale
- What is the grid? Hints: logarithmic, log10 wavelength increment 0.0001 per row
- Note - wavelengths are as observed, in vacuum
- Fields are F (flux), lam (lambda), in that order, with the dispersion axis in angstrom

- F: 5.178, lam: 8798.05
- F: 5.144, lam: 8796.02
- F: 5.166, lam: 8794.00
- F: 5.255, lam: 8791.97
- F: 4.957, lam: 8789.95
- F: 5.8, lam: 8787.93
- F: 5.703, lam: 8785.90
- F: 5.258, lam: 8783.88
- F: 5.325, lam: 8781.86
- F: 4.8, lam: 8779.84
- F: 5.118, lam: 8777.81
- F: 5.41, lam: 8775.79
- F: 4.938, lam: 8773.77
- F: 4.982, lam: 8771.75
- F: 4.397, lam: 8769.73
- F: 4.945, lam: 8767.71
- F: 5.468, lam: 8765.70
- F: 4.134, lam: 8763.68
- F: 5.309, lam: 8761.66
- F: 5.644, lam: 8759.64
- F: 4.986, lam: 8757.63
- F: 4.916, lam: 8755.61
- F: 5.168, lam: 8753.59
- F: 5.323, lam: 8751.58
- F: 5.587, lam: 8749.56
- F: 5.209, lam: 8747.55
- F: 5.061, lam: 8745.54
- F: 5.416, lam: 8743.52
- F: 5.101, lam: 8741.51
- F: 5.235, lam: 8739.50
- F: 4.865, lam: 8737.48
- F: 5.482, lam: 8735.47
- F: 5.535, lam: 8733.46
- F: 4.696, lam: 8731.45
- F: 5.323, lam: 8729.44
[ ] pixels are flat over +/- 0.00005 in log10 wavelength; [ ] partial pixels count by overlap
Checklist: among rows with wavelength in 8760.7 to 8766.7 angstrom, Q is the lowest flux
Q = 4.134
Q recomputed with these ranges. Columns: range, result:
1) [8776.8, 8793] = 4.8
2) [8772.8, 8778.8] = 4.938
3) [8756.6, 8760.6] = 4.986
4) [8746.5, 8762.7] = 4.916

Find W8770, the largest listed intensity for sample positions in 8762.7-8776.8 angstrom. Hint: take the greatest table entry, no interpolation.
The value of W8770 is 5.468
